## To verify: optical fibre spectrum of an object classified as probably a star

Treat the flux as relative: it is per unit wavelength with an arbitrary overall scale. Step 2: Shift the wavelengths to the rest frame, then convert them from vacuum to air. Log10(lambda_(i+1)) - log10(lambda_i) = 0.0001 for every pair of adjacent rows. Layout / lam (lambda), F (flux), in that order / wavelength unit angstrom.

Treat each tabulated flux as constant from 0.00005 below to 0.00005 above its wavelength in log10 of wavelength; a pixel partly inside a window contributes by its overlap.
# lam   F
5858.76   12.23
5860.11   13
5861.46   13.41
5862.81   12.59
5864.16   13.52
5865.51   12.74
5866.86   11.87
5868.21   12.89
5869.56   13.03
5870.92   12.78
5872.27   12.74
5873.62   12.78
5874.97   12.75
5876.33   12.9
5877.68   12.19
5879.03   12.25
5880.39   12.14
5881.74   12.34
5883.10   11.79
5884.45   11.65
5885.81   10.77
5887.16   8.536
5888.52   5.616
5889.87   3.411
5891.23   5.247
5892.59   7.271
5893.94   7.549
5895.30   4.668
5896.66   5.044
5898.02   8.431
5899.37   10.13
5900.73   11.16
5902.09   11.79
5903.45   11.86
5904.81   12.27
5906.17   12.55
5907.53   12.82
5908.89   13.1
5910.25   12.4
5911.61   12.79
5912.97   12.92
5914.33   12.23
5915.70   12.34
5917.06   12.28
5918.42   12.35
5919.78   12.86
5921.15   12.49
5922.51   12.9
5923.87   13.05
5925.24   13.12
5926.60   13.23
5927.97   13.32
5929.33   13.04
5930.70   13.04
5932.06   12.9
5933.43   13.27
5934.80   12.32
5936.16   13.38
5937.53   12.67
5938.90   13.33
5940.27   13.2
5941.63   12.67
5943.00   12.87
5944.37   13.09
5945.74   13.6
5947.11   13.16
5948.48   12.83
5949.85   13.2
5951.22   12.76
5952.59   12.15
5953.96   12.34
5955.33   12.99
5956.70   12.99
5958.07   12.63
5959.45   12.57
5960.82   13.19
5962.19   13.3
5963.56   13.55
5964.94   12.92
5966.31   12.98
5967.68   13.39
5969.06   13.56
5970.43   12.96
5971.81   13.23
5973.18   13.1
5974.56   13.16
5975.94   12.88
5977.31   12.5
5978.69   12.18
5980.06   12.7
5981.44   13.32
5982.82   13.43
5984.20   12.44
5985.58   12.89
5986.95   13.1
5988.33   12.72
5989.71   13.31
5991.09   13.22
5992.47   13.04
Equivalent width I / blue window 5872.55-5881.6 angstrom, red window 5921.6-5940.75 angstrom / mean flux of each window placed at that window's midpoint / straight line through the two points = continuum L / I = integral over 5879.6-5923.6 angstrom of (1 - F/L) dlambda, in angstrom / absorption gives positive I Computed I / 7.7 angstrom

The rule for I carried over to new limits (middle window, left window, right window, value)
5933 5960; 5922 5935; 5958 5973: 0.39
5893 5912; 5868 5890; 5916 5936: 2.77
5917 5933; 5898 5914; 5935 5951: -0.46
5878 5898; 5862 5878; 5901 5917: 6.50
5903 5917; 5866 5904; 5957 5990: -1.96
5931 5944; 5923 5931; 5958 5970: 0.17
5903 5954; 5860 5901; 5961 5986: -4.39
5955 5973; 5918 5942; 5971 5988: -0.24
